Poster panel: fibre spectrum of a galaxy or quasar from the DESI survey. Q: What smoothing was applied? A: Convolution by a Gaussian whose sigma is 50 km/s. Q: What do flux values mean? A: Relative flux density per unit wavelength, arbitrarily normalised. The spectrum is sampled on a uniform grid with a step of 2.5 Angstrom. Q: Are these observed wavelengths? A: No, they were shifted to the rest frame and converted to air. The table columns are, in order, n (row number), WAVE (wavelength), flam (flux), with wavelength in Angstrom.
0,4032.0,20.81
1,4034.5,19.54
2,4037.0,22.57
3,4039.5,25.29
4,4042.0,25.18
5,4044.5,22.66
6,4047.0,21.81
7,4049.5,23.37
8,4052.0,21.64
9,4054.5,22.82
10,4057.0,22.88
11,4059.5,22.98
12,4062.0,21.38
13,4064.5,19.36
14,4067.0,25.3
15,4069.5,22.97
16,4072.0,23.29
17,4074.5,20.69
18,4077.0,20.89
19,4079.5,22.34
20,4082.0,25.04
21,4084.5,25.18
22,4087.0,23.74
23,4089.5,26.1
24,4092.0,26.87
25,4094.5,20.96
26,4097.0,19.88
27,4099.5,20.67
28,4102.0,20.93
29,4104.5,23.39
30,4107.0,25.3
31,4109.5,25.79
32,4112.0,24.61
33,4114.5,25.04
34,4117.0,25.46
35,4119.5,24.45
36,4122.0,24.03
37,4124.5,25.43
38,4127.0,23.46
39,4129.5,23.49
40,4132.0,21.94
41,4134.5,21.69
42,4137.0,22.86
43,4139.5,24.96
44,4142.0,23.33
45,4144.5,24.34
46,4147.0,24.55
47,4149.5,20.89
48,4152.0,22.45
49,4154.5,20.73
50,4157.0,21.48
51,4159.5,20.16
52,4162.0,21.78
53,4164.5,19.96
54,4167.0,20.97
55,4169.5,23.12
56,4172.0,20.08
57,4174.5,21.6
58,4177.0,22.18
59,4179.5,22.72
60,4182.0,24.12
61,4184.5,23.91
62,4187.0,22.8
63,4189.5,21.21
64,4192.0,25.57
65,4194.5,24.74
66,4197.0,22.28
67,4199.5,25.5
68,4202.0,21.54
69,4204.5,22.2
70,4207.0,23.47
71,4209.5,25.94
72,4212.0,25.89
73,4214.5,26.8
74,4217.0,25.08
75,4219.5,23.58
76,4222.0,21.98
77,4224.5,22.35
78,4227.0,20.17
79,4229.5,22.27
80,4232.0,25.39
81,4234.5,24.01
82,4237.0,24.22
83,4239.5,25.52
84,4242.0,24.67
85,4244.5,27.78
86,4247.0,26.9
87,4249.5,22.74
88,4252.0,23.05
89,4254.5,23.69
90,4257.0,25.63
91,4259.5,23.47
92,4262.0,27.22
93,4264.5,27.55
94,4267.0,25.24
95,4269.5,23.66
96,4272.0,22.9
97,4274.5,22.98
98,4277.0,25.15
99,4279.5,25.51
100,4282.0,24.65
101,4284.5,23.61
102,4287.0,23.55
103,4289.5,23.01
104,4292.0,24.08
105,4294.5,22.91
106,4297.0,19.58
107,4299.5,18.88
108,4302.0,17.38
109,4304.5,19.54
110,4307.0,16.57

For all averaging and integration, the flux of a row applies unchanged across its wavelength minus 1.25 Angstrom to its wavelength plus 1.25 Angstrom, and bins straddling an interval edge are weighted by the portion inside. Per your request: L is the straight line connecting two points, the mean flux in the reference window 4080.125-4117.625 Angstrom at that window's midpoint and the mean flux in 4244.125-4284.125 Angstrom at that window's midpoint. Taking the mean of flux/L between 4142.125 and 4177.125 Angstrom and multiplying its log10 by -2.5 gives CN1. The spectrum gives 0.115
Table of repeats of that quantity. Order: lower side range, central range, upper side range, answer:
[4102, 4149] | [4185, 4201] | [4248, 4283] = 0.03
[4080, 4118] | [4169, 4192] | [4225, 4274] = 0.08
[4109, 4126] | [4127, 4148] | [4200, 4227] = 0.06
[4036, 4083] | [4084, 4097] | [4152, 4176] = -0.08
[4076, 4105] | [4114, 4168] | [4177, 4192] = 0.01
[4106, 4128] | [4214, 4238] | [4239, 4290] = 0.06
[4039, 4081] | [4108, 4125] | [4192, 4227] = -0.08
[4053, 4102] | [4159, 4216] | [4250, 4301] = 0.01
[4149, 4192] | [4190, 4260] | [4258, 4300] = -0.06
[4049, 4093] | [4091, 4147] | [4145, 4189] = -0.05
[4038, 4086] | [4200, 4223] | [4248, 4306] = -0.04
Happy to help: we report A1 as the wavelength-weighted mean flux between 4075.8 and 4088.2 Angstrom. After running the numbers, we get 23.4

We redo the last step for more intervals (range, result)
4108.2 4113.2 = 25.2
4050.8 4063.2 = 22.3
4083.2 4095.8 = 24.6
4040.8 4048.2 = 23.2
